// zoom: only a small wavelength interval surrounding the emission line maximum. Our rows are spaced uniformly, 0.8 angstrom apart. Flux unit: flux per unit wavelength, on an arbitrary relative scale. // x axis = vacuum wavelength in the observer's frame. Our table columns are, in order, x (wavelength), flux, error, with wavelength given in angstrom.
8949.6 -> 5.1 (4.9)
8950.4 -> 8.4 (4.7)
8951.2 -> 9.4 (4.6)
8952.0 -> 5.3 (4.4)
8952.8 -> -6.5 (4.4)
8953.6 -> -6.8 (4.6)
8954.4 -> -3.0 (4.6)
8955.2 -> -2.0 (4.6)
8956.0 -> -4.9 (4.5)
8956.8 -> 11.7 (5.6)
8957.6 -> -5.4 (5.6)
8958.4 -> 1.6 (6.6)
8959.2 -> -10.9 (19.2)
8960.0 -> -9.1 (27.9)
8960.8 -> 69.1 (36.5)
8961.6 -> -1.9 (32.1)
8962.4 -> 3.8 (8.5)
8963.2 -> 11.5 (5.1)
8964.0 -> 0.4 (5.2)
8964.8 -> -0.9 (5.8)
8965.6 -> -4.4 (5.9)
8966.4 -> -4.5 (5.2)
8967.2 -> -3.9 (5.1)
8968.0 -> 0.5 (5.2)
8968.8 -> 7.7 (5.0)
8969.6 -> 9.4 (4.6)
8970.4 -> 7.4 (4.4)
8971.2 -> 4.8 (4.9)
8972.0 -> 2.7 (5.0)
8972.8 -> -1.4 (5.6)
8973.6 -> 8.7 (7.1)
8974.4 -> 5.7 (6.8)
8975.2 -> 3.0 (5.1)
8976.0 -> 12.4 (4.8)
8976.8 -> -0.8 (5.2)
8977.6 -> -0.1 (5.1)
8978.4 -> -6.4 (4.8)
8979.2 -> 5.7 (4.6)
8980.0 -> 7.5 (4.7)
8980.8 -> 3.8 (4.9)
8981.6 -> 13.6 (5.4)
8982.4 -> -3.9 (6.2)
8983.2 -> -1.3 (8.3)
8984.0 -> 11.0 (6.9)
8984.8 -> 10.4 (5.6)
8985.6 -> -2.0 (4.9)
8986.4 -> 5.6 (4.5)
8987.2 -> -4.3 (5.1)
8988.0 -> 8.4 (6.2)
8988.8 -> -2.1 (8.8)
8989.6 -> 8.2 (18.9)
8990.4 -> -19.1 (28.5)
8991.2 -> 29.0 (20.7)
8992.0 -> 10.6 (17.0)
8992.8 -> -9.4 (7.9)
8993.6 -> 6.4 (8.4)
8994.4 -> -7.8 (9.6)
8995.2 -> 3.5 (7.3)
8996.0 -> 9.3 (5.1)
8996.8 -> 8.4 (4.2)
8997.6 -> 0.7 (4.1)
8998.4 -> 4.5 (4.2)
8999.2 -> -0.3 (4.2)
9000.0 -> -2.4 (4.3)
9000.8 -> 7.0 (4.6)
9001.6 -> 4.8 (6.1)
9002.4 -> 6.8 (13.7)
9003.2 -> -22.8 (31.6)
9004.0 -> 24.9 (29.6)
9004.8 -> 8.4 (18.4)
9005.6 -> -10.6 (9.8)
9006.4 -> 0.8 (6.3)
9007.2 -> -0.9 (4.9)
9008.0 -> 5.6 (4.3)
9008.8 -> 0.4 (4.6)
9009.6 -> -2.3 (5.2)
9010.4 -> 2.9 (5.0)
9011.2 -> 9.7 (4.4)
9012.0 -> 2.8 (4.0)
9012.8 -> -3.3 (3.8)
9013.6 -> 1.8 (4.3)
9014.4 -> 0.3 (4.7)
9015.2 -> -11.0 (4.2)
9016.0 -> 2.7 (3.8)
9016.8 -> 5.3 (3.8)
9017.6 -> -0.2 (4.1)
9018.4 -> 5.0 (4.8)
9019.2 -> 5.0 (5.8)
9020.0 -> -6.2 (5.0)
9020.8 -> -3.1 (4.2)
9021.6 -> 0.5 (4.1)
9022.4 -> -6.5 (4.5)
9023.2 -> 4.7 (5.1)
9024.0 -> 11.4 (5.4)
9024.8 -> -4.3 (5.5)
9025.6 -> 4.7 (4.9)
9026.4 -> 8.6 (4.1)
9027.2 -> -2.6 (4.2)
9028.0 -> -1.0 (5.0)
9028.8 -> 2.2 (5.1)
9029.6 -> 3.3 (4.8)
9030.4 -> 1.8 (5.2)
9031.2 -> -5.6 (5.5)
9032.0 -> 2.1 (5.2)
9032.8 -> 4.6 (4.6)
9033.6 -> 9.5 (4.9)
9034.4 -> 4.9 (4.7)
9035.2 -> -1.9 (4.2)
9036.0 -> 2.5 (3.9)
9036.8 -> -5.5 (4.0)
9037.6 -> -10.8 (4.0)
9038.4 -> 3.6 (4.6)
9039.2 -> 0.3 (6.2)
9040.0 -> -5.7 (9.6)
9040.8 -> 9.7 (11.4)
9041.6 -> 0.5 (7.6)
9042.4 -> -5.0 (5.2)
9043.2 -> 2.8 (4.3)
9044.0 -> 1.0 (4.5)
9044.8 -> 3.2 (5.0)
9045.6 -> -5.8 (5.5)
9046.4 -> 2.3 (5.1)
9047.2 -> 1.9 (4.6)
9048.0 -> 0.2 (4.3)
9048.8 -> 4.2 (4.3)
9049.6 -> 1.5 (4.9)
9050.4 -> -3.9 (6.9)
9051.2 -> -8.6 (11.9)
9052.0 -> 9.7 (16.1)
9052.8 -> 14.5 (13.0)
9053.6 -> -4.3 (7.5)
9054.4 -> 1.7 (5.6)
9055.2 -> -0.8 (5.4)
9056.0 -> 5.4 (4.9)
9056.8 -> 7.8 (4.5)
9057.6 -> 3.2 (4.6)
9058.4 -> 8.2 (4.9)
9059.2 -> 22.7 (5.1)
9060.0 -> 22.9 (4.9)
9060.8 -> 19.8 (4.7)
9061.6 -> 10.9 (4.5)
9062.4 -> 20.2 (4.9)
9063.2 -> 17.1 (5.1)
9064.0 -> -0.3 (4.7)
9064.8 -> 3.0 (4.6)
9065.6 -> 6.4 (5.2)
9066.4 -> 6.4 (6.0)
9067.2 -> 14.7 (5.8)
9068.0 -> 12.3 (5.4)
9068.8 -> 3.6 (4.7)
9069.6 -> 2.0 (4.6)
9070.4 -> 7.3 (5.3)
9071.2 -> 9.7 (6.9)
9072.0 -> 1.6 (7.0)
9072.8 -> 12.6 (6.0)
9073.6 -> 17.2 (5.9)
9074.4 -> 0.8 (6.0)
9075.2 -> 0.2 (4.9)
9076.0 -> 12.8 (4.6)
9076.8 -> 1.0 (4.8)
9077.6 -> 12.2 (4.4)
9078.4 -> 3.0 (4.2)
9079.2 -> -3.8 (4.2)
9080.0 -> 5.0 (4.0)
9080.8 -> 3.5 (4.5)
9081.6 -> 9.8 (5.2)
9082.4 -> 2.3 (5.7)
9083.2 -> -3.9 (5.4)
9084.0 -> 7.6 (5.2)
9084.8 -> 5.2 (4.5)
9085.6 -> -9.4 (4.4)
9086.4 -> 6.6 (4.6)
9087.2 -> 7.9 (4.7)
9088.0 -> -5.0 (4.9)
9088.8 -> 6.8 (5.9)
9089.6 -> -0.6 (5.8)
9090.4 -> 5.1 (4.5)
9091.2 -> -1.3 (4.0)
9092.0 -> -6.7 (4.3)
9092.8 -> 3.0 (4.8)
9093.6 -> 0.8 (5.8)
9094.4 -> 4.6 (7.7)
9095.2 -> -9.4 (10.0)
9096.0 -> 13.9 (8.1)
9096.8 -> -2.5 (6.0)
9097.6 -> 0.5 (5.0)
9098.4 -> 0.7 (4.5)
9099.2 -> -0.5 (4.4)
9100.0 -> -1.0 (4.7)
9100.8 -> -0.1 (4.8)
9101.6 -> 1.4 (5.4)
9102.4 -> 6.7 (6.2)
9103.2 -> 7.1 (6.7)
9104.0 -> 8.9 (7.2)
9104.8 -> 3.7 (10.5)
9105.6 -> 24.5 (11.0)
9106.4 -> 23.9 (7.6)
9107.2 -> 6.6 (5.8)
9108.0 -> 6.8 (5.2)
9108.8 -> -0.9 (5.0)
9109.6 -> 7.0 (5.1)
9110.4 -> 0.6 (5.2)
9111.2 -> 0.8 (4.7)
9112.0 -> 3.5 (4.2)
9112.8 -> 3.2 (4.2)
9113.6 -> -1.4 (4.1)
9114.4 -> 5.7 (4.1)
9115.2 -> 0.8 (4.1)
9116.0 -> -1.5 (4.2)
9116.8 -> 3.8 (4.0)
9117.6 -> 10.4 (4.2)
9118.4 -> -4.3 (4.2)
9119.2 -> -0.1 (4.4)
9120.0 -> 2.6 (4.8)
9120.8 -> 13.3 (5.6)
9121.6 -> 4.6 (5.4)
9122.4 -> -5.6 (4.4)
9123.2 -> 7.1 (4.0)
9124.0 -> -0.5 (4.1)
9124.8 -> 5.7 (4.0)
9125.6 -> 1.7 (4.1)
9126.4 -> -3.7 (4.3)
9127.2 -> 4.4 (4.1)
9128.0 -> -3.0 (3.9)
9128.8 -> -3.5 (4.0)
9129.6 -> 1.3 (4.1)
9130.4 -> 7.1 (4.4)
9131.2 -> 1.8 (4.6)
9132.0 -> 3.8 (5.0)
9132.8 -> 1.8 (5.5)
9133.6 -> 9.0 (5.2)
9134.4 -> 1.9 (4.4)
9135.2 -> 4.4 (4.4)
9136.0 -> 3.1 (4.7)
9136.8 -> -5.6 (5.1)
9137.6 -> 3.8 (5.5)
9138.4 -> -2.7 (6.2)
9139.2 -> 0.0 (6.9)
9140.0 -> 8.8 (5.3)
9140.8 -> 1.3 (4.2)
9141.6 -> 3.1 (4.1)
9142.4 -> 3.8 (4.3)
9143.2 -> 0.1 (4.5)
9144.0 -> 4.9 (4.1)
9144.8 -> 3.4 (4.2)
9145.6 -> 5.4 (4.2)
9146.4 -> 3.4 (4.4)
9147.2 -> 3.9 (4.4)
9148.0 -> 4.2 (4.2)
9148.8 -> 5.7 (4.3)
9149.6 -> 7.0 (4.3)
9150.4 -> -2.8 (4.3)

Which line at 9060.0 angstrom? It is H-gamma 4340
